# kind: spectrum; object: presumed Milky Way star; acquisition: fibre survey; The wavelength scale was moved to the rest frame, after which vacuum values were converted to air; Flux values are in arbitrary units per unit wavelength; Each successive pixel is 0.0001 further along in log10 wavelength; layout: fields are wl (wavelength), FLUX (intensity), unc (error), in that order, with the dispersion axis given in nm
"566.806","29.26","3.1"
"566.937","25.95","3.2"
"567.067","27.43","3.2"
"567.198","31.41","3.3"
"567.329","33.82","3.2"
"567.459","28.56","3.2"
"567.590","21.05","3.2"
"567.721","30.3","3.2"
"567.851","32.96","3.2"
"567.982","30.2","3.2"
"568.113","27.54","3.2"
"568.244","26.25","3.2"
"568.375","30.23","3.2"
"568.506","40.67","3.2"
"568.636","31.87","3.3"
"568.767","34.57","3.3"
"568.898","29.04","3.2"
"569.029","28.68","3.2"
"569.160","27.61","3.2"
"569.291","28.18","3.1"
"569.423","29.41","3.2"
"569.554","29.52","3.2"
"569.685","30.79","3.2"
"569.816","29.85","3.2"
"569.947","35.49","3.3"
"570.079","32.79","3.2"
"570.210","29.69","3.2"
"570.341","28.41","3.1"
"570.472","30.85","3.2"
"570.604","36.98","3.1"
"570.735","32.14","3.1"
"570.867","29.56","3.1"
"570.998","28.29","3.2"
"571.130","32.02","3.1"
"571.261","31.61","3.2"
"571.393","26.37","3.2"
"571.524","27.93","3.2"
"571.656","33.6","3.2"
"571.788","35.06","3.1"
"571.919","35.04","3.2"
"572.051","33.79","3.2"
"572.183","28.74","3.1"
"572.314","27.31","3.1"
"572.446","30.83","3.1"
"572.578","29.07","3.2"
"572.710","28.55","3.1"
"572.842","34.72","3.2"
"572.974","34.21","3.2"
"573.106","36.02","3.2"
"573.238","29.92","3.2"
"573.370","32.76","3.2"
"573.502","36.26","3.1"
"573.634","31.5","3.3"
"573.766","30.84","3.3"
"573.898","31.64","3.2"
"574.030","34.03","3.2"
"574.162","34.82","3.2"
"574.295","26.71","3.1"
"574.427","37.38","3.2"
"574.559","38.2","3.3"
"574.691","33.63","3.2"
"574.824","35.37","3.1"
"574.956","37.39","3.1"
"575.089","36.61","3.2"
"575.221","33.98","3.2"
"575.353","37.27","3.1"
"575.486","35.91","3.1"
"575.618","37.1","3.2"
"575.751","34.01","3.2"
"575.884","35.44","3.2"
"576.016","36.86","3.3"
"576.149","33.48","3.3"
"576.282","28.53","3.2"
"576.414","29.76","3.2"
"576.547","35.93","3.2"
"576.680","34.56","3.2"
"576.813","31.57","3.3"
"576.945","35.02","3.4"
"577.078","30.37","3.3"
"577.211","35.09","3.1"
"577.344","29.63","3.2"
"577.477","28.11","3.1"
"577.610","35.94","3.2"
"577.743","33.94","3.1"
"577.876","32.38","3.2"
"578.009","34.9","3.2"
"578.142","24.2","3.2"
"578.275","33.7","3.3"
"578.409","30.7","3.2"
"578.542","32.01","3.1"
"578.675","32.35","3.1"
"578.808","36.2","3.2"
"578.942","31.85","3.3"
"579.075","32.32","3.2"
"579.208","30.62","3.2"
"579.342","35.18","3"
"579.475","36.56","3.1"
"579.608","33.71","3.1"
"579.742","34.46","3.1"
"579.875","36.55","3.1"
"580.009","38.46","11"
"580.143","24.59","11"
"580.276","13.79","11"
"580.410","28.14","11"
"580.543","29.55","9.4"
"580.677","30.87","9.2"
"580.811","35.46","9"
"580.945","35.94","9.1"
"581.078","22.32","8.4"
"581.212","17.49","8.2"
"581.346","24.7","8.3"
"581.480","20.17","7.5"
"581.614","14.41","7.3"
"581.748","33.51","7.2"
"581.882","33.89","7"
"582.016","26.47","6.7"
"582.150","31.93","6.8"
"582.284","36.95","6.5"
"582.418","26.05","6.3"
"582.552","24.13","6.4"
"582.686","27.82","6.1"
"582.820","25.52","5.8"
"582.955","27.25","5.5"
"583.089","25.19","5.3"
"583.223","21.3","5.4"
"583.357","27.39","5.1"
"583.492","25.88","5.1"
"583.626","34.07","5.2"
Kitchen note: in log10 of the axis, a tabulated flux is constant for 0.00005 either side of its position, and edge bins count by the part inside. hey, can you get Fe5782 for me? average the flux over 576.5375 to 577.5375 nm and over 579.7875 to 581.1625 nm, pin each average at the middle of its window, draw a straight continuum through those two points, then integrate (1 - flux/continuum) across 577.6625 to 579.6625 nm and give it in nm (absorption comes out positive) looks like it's -0.11 nm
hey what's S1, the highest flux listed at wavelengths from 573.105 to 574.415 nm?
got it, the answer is 36.26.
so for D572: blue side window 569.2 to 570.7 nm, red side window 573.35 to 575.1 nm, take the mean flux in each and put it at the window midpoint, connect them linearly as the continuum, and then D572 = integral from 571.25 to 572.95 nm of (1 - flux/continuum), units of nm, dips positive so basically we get 0.08 nm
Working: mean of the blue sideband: 31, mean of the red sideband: 34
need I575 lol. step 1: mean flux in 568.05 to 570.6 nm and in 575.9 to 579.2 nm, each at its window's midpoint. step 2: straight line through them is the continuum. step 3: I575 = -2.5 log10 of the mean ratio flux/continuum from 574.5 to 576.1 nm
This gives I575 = -0.13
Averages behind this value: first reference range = 30.8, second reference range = 32.5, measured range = 35.9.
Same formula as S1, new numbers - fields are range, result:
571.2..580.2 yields 38.46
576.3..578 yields 35.94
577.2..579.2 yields 36.2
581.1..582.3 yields 36.95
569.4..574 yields 36.98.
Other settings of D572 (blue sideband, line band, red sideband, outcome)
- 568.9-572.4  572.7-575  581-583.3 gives -0.33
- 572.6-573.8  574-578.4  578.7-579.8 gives -0.06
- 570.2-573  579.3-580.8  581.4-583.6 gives -0.18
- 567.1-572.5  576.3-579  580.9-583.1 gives -0.41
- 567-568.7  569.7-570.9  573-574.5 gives -0.02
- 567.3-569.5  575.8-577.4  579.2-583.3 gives -0.22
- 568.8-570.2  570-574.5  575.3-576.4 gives 0.04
